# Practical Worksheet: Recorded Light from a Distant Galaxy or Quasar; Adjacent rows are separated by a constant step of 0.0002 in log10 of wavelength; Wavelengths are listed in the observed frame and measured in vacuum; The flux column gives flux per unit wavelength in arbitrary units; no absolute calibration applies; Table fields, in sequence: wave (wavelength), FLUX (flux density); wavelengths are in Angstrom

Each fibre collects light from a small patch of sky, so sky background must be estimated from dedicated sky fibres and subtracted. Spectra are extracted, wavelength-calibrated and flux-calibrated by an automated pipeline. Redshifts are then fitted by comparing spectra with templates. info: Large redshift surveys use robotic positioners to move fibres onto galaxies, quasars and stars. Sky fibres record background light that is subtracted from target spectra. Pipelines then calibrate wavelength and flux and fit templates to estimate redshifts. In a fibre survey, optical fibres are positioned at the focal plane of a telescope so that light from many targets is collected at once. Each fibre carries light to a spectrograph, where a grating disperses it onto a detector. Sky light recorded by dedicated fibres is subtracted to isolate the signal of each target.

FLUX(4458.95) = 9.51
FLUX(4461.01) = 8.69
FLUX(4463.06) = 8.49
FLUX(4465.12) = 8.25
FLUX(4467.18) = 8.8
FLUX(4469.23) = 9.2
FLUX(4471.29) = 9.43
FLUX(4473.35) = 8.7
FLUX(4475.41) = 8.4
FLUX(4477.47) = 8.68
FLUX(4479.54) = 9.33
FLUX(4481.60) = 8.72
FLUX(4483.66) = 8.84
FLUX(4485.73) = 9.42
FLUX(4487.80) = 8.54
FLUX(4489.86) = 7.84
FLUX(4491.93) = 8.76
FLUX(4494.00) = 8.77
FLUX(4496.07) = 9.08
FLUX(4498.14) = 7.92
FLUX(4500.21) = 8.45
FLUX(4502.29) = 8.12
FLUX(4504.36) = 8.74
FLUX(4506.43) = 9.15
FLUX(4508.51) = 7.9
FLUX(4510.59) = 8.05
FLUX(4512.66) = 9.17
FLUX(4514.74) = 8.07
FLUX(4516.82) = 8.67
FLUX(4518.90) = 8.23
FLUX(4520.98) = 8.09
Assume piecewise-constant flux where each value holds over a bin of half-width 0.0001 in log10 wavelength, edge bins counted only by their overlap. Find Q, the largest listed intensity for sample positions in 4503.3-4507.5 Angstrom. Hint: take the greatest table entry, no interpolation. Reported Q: 9.15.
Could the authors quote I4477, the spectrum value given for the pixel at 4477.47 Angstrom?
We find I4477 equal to 8.68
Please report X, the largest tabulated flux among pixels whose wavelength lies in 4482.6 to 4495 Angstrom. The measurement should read 9.42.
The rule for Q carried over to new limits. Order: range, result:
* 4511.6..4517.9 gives 9.17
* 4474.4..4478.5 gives 8.68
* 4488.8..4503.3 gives 9.08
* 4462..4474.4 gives 9.43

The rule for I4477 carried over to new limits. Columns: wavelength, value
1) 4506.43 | 9.15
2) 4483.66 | 8.84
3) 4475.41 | 8.4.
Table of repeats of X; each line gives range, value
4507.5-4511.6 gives 8.05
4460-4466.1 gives 8.69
